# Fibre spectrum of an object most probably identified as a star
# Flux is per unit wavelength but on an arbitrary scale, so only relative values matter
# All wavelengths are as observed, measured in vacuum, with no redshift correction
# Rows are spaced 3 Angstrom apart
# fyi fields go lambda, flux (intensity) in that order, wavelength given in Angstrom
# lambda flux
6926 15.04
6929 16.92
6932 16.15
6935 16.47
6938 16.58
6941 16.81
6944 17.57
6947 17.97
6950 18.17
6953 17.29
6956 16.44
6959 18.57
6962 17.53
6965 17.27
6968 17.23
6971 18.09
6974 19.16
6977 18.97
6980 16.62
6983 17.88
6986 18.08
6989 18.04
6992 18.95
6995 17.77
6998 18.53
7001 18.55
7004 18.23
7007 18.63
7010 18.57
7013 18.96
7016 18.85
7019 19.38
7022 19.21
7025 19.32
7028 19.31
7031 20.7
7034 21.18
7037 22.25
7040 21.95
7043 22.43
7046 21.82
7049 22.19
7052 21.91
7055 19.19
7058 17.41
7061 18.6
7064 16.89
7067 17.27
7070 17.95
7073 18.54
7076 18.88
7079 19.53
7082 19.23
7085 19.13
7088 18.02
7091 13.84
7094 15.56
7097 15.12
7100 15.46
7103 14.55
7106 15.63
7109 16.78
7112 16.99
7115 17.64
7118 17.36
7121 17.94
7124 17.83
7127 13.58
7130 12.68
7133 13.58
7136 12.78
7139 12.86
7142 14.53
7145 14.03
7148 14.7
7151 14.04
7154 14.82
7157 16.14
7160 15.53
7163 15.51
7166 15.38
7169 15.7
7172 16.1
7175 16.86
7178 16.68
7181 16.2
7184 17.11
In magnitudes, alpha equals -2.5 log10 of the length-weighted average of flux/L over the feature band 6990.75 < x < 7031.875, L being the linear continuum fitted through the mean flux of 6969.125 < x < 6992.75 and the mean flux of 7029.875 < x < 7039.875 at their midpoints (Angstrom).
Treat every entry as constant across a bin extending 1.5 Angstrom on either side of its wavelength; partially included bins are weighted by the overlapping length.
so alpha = 0.06 mag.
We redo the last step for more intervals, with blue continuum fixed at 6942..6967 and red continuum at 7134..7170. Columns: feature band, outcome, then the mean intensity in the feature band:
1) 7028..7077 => -0.230 mag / 19.9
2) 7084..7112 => -0.039 mag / 16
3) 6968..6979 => -0.069 mag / 18.4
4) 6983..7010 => -0.085 mag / 18.3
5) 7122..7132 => 0.016 mag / 14.8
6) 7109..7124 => -0.152 mag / 17.4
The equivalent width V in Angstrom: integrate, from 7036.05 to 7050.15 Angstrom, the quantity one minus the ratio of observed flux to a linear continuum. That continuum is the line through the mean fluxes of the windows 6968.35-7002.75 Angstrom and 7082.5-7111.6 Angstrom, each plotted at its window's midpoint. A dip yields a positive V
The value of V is -4.09 Angstrom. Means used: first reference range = 18.2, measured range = 22.1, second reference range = 16.2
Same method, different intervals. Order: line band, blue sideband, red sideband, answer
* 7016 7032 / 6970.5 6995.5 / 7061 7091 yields -1.1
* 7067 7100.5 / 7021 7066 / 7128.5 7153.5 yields 0.3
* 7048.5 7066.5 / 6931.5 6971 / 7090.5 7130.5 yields -3.0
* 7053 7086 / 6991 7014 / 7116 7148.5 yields -3.8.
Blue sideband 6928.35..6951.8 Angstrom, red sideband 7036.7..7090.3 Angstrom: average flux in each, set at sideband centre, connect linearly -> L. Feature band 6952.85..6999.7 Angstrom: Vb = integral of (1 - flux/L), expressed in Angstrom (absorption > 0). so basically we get -0.3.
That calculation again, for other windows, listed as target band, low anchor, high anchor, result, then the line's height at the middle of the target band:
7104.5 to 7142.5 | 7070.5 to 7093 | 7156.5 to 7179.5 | 3.7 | 17.1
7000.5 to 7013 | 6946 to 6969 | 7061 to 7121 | -0.8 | 17.4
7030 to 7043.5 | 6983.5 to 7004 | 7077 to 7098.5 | -2.9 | 17.8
